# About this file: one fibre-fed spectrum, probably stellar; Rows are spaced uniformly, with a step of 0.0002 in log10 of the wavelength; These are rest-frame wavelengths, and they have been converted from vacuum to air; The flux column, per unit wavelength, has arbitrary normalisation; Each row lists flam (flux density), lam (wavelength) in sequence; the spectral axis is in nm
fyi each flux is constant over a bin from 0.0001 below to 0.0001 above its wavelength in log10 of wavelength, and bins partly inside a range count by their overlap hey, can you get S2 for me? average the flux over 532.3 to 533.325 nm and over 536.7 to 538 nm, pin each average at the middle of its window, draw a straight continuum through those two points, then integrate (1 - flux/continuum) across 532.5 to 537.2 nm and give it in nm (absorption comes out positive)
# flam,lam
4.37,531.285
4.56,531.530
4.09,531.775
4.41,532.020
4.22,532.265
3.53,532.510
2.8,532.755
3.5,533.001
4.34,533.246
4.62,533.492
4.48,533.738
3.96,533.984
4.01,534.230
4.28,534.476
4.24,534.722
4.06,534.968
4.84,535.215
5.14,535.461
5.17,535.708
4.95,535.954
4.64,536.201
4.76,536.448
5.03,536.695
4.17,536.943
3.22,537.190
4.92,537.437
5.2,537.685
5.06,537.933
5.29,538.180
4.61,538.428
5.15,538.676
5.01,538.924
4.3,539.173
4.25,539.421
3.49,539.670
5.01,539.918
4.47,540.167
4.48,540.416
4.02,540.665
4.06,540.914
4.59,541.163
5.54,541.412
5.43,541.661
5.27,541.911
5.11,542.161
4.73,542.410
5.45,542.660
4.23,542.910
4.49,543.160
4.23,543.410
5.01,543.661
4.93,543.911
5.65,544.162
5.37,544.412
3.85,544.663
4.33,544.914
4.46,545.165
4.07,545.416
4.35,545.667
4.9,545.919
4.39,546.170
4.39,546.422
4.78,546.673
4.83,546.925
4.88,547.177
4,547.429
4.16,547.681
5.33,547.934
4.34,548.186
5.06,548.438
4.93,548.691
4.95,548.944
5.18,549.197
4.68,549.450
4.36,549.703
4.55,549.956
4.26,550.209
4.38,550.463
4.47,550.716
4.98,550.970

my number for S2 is -0.38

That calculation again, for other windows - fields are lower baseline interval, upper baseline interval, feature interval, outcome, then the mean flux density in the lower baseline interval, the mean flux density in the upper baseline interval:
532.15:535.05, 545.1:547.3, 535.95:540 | -0.43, 4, 4.56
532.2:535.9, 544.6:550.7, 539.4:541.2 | 0.04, 4.23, 4.56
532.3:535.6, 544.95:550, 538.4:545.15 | -0.43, 4.15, 4.63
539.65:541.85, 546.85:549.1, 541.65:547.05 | -0.05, 4.64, 4.72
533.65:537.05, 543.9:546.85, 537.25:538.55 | -0.10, 4.56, 4.61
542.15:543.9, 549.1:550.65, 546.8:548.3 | 0.01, 4.74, 4.55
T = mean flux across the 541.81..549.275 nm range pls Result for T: 4.72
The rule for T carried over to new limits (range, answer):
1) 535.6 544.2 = 4.73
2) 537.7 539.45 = 4.86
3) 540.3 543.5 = 4.75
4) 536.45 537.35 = 4.26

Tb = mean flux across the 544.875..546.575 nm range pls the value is 4.42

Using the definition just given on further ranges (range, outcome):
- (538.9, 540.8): 4.34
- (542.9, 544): 4.6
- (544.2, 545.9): 4.5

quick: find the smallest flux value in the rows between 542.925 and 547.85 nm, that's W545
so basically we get 3.85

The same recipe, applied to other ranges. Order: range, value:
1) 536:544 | 3.22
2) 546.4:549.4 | 4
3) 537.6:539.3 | 4.3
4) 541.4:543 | 4.23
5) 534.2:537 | 4.01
